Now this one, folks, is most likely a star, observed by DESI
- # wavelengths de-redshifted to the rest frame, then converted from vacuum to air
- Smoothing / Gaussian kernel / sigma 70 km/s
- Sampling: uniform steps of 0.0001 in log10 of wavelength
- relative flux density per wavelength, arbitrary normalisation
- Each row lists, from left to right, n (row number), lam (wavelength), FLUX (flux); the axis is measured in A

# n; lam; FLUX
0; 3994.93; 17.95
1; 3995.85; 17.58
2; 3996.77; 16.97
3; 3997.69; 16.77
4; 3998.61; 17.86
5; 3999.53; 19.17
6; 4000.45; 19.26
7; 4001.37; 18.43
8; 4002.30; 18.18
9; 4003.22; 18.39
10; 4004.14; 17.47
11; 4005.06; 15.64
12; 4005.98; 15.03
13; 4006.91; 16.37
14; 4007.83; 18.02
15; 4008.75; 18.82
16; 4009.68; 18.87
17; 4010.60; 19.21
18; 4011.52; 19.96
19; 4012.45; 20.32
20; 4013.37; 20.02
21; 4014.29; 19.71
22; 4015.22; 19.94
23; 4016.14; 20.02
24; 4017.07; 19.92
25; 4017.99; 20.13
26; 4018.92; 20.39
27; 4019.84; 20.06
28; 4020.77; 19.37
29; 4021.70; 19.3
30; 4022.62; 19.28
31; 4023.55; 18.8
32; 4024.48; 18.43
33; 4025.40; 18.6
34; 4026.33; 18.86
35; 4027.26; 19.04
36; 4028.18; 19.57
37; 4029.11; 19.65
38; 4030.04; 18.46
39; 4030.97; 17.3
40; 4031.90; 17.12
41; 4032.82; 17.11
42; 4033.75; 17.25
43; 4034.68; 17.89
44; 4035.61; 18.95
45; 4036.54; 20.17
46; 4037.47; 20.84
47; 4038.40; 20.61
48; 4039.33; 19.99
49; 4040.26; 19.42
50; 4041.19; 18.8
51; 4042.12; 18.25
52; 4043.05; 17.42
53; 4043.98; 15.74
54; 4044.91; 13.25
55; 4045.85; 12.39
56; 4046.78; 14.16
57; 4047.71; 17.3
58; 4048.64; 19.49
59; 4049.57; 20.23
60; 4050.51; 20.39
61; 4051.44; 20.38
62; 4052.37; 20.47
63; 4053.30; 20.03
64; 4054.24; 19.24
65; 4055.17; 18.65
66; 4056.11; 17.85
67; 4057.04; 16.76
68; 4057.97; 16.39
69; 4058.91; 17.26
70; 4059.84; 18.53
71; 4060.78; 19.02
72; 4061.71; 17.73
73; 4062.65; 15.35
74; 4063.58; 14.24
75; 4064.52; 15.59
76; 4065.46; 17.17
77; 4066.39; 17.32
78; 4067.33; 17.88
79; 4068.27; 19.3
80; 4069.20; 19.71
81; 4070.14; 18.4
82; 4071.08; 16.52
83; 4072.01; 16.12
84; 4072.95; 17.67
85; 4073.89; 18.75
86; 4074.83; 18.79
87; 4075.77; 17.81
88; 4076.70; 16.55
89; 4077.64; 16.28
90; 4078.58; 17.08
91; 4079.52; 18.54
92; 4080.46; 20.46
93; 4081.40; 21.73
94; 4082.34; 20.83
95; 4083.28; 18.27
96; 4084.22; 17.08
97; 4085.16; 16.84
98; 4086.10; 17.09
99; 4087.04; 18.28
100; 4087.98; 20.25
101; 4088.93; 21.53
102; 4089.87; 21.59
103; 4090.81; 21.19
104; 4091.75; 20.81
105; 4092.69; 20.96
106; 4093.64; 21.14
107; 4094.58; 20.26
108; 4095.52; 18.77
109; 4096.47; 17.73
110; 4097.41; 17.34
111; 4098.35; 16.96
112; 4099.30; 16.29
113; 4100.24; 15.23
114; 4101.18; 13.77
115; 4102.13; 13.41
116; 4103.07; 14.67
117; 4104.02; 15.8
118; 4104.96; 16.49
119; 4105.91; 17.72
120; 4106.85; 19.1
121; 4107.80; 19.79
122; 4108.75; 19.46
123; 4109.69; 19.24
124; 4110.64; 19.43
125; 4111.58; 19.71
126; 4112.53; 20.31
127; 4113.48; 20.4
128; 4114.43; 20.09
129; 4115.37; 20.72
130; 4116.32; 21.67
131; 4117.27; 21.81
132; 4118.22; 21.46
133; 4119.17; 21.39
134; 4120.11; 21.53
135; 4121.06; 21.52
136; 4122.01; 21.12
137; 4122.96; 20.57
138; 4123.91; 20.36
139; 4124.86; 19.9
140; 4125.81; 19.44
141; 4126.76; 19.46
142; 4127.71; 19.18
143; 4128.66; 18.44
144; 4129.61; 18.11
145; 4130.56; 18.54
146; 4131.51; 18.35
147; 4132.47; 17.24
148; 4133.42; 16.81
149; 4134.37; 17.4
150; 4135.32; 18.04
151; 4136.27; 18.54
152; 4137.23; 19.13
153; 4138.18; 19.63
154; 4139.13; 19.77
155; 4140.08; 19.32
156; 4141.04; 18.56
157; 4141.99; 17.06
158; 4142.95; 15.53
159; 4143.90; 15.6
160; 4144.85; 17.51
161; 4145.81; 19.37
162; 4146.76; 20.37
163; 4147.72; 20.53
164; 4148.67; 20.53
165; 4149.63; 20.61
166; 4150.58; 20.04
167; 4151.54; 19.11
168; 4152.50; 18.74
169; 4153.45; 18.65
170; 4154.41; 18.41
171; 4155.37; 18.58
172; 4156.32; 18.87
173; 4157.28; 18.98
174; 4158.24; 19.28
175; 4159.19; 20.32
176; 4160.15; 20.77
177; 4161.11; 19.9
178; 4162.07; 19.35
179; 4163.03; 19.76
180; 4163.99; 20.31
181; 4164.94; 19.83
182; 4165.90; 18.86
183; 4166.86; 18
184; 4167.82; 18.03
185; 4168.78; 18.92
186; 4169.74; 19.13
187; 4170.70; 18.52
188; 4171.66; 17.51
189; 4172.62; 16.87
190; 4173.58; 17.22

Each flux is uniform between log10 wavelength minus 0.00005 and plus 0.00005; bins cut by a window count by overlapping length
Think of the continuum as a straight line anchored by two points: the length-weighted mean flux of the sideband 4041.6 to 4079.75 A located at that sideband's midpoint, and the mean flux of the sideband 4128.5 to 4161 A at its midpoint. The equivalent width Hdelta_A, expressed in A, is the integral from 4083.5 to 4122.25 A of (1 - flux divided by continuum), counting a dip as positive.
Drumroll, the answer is -1.8 A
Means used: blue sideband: 17.6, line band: 19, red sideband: 18.7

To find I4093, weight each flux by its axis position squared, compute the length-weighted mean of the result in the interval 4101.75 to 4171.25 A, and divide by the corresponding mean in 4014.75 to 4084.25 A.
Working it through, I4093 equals 1.09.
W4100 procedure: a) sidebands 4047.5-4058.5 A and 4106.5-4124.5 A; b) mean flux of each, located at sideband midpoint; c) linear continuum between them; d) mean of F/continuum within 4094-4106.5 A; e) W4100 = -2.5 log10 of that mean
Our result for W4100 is 0.21 mag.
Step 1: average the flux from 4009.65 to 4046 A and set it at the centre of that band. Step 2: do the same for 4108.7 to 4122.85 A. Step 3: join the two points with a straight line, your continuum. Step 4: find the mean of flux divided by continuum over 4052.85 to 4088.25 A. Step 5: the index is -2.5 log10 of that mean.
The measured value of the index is 0.105 mag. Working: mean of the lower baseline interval 18.8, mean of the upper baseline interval 20.7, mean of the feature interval 17.9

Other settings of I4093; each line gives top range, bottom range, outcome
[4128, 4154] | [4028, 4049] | 1.10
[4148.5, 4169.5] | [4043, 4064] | 1.16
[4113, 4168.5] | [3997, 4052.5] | 1.10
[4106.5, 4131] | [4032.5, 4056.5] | 1.14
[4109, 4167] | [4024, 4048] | 1.14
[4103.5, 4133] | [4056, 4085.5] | 1.13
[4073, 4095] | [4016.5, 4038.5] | 1.04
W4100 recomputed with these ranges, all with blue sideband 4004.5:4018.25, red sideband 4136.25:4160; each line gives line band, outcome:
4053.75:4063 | 0.068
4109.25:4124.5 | -0.098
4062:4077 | 0.091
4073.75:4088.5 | 0.027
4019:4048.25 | 0.035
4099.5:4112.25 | 0.099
